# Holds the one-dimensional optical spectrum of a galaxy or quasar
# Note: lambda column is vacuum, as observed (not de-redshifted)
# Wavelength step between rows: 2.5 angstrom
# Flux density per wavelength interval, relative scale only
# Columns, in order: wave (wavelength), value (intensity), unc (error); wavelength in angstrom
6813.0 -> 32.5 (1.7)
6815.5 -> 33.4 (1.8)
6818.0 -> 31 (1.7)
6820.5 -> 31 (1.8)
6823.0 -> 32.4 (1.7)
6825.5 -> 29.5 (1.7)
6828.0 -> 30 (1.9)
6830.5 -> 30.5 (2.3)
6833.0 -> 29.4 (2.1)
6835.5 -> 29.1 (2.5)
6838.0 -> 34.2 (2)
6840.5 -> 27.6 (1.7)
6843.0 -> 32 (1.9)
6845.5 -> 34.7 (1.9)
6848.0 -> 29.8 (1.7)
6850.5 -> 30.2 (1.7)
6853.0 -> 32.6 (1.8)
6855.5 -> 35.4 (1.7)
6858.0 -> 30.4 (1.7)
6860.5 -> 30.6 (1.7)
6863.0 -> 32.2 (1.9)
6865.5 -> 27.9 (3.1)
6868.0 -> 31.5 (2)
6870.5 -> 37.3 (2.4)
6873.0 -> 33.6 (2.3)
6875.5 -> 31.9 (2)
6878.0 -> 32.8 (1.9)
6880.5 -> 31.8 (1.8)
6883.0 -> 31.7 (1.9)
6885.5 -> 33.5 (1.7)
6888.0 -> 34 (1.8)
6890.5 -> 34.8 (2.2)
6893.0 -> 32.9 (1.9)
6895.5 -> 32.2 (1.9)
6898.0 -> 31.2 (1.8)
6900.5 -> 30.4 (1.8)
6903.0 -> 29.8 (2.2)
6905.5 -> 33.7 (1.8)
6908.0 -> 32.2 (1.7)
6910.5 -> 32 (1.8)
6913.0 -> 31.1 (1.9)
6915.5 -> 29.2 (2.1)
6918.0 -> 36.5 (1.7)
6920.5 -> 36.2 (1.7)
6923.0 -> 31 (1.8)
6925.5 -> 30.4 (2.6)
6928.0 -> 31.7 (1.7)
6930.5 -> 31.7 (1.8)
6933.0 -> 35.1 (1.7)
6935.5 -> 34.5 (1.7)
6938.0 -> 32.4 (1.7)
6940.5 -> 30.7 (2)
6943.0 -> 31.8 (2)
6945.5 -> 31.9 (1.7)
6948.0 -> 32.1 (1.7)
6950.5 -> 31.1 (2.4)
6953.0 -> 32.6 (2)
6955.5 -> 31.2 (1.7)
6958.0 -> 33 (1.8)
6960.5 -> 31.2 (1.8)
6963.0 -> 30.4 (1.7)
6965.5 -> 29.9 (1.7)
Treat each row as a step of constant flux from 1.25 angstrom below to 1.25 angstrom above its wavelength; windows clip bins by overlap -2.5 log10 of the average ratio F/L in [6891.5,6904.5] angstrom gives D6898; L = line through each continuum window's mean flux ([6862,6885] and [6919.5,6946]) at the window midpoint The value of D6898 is 0.03 mag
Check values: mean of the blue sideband 32.3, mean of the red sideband 32.5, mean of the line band 31.4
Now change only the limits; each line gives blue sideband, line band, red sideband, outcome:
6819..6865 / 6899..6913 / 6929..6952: 0.01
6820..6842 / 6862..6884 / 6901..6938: -0.03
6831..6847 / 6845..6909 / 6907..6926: -0.02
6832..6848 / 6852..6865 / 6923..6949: -0.02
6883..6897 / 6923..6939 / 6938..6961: -0.01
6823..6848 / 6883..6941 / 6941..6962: -0.03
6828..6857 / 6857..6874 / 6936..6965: -0.02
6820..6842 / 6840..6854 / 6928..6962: -0.02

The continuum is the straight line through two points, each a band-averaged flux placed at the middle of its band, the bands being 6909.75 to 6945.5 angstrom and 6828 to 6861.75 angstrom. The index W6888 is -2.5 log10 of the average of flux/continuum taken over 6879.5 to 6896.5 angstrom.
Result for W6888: -0.04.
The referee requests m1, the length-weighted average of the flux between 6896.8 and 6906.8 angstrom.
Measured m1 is 31.3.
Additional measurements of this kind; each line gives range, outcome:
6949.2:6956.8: 31.6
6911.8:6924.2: 32.8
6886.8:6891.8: 34.4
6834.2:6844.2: 30.7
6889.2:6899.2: 32.8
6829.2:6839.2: 30.8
